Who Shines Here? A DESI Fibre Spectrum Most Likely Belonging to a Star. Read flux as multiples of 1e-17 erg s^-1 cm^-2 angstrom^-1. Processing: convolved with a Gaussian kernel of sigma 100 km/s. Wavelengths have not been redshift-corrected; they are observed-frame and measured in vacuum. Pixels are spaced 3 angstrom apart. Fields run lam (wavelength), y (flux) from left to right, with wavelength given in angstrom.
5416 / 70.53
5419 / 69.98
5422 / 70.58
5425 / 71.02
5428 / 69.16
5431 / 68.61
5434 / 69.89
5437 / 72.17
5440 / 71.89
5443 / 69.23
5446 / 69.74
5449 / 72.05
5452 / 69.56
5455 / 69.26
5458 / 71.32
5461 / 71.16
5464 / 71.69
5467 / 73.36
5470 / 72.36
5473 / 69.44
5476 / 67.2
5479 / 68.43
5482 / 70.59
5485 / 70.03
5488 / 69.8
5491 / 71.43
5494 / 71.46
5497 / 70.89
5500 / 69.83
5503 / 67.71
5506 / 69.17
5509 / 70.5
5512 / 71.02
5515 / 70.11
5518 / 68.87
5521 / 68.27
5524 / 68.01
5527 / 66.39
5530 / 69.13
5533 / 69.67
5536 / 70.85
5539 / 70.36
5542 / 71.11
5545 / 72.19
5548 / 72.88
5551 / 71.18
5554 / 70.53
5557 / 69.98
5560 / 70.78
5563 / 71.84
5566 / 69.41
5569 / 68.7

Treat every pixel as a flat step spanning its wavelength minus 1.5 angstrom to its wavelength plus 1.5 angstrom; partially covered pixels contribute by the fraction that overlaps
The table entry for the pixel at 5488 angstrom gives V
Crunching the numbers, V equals 69.8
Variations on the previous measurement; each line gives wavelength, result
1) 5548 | 72.88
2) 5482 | 70.59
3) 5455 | 69.26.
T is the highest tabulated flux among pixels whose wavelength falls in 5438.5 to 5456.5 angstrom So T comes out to 72.05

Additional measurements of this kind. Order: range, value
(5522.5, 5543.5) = 71.11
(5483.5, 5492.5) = 71.43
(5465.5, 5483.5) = 73.36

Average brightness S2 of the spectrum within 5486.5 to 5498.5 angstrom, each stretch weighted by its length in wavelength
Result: 70.9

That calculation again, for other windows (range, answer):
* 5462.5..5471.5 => 72.5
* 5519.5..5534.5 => 68.3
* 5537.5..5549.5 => 71.6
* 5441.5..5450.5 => 70.3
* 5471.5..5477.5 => 68.3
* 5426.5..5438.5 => 70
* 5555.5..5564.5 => 70.9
